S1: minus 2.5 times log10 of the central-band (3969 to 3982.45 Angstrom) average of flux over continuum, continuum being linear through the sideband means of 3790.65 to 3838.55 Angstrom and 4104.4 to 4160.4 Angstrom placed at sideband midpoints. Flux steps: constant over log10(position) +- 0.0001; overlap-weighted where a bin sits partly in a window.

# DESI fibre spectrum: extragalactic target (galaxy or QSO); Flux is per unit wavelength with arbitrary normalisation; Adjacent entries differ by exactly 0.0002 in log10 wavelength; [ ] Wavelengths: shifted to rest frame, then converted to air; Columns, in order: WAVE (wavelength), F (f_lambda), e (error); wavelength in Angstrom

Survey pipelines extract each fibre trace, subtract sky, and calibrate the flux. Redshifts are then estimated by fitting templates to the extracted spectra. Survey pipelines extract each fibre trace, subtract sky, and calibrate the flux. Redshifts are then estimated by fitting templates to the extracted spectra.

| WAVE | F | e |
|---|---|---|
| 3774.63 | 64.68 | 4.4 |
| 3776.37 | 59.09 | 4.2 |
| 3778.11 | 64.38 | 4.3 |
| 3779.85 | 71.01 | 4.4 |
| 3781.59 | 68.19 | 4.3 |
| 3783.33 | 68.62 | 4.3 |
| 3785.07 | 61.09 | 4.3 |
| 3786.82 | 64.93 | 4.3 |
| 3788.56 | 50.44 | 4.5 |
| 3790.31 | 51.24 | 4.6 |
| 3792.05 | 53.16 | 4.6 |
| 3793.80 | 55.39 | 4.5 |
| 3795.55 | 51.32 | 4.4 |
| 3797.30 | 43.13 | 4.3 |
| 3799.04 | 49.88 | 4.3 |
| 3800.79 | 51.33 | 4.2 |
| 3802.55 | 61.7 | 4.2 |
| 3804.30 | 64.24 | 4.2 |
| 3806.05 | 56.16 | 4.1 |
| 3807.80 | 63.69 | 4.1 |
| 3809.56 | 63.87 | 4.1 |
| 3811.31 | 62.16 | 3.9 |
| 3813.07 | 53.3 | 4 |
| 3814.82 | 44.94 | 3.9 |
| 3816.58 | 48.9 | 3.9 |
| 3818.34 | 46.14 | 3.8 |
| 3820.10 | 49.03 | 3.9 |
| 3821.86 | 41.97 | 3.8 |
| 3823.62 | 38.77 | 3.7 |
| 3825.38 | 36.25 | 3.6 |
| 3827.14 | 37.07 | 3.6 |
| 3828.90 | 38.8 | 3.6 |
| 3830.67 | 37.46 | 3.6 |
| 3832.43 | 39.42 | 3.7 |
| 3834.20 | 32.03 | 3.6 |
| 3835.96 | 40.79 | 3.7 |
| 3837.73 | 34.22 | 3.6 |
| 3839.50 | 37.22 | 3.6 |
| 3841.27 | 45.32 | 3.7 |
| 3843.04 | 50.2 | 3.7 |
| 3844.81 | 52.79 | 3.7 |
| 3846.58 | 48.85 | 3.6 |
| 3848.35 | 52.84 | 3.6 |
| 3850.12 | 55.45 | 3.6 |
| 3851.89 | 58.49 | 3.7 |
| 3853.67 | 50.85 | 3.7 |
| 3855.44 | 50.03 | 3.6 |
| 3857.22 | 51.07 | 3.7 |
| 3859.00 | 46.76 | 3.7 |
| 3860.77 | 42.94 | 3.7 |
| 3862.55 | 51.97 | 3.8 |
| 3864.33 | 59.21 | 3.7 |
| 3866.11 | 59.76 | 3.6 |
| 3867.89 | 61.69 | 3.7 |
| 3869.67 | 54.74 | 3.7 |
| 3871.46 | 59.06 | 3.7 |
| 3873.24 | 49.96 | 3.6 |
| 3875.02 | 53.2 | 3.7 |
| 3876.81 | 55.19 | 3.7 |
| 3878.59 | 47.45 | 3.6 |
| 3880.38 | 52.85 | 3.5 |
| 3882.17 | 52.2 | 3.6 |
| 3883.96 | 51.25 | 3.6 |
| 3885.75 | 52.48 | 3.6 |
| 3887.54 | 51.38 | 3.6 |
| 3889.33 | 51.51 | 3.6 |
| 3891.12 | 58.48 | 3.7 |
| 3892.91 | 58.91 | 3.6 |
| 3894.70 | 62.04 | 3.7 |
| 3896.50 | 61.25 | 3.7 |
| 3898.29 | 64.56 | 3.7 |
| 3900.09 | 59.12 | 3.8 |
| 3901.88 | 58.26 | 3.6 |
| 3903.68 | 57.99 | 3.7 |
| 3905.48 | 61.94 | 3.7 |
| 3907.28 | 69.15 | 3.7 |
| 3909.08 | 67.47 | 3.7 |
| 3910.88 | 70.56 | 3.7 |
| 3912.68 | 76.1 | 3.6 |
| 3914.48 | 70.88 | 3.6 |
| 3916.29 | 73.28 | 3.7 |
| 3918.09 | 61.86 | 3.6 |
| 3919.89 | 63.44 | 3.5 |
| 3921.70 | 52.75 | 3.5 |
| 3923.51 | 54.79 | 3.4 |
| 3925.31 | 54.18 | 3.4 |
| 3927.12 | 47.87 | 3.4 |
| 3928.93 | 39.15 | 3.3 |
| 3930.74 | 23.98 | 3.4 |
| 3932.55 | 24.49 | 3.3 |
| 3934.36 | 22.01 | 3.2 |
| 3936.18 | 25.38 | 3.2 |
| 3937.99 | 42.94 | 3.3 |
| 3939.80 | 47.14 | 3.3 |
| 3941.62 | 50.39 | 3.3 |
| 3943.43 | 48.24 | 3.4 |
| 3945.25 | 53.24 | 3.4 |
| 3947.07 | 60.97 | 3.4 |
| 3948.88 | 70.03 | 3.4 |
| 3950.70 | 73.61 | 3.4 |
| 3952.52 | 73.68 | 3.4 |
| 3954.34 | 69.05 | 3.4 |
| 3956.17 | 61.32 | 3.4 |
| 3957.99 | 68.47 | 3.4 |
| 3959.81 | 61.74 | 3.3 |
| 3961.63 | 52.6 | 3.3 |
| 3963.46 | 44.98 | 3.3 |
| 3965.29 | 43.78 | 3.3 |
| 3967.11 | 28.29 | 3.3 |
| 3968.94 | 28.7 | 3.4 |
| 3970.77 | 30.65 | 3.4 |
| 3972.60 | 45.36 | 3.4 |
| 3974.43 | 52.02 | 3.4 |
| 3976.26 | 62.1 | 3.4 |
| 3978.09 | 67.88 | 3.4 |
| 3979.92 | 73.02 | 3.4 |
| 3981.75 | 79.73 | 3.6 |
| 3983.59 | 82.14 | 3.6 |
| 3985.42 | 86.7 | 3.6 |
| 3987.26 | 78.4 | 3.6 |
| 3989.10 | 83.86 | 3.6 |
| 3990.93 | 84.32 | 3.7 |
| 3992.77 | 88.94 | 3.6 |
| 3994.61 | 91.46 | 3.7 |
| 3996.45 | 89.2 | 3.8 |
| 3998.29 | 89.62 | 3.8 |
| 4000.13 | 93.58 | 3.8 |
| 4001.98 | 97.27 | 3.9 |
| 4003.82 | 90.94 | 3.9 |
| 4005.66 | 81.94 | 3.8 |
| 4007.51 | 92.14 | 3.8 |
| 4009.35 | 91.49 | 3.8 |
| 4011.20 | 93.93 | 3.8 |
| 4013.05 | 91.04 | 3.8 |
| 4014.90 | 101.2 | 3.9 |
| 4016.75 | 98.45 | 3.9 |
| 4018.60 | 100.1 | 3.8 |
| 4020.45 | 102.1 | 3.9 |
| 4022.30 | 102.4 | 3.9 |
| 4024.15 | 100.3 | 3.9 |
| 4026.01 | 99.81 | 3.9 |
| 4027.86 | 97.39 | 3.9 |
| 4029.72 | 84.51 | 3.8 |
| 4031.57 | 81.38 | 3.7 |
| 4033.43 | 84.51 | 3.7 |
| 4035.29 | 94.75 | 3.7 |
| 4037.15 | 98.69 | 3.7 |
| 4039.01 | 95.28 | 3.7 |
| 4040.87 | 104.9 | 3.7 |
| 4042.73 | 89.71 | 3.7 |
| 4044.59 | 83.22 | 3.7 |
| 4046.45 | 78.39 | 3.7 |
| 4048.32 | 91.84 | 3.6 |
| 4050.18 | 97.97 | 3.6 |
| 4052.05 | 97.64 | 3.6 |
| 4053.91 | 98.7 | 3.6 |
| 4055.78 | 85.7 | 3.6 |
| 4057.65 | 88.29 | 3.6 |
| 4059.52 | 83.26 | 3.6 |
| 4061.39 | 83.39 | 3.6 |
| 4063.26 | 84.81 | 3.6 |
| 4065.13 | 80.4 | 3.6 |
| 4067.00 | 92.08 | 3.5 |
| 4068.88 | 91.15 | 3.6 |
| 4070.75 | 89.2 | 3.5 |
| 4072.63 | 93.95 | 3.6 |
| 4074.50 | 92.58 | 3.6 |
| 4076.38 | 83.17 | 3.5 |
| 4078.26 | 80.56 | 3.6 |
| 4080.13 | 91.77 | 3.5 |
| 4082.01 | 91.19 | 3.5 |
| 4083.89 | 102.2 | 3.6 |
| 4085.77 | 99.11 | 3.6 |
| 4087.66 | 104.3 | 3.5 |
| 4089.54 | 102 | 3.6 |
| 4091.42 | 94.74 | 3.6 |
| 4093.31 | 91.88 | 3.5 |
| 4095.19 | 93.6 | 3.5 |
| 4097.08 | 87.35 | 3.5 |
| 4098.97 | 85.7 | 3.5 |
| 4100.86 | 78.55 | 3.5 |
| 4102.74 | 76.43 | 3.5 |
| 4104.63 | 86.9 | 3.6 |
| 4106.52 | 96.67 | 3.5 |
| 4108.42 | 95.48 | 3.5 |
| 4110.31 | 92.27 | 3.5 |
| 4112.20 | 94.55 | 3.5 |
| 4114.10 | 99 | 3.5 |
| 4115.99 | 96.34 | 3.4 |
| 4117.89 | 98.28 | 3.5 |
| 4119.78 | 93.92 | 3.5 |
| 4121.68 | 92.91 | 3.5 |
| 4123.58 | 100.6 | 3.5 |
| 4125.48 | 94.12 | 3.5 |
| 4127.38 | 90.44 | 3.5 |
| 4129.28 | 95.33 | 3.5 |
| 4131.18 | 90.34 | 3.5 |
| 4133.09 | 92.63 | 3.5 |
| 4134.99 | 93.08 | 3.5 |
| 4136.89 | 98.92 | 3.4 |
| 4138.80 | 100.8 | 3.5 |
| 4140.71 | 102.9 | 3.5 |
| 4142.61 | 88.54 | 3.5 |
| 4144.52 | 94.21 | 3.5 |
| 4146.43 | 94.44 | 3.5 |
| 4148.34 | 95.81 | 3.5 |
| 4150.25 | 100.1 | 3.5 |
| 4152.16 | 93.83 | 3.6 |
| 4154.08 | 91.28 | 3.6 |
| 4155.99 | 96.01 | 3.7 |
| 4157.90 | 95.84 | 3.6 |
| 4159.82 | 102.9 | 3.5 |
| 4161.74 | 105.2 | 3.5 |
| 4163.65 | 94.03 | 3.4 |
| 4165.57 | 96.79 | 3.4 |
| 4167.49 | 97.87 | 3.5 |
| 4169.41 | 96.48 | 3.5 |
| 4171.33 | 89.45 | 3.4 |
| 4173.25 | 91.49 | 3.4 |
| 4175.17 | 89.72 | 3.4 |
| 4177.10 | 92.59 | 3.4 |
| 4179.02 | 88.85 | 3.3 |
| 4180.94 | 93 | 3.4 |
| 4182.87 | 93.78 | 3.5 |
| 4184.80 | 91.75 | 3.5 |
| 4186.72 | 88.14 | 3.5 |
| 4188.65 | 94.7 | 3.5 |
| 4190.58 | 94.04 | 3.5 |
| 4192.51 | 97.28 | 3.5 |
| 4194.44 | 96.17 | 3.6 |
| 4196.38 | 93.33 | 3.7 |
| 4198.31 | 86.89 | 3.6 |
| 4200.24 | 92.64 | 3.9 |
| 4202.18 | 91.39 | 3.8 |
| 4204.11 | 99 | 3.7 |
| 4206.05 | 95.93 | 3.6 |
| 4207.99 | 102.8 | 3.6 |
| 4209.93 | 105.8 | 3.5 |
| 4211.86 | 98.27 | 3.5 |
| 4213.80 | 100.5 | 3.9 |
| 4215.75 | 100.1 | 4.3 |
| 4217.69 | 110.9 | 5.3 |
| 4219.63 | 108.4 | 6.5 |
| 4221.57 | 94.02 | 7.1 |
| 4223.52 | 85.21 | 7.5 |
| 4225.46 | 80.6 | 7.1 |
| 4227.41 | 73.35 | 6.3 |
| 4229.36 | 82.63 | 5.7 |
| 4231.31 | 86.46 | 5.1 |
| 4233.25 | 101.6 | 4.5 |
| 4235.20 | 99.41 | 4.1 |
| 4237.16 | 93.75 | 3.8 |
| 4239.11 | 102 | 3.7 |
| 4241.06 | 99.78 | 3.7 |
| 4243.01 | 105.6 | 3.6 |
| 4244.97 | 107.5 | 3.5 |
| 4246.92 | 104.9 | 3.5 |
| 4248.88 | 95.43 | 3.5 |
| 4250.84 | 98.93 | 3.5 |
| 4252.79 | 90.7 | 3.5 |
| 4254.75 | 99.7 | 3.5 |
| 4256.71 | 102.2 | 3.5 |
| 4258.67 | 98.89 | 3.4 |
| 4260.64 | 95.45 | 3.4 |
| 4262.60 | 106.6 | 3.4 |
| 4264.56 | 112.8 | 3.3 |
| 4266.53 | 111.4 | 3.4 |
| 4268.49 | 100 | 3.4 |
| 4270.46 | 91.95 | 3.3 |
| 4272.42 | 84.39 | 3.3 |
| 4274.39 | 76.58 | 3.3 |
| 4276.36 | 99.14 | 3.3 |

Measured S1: 0.27 mag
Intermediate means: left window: 48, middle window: 56.5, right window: 95.3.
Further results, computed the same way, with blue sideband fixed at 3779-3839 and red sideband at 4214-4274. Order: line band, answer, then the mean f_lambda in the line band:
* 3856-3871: 0.06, 53.6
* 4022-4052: -0.23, 92.7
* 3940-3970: 0.20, 55.2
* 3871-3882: 0.10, 52.7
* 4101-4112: -0.08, 89.1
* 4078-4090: -0.20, 96.5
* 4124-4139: -0.11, 94.4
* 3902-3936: 0.14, 54.5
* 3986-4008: -0.24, 88.4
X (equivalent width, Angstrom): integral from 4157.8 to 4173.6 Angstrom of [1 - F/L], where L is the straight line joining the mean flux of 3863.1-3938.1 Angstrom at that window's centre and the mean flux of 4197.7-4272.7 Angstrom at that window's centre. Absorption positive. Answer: -1.5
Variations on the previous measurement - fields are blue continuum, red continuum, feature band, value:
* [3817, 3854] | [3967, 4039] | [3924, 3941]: 7.56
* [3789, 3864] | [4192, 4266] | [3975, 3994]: -2.97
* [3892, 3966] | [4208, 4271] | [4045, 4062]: -3.79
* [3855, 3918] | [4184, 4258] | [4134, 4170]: -3.48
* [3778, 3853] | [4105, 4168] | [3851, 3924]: 3.95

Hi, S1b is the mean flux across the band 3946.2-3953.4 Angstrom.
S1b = 69.7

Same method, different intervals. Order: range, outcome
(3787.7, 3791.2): 50.9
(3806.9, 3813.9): 60.8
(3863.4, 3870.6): 58.8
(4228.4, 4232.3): 84.8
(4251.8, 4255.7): 95.4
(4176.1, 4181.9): 91.5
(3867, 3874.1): 56.4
